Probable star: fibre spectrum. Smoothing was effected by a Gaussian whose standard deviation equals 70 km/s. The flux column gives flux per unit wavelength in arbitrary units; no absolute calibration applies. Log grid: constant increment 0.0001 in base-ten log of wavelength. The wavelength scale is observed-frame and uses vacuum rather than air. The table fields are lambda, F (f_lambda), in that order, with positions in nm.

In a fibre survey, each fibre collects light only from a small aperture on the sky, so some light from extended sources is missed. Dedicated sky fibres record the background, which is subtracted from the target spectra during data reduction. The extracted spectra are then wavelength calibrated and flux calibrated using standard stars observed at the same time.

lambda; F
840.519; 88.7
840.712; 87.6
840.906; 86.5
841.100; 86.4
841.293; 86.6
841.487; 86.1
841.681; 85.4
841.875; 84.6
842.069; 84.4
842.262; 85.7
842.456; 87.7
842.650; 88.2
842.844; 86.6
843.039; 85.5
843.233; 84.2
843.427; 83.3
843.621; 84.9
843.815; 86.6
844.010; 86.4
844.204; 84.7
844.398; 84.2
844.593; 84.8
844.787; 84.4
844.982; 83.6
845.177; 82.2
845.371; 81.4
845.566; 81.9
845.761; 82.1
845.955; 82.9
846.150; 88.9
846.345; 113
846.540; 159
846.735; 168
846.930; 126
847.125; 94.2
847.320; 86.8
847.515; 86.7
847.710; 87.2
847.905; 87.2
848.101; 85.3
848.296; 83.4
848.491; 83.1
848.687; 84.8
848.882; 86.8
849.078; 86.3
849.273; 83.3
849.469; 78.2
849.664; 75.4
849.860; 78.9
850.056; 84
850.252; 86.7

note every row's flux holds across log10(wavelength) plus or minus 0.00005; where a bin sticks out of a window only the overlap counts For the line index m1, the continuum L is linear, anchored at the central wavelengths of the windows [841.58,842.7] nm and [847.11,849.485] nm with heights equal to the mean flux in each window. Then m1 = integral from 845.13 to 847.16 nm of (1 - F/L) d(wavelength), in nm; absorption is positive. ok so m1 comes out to -0.49 nm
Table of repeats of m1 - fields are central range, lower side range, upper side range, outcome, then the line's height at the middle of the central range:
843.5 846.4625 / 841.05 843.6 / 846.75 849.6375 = 0.044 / 87.9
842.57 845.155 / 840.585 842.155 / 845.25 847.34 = 0.298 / 96.3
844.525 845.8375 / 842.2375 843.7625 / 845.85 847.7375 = 0.220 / 99.7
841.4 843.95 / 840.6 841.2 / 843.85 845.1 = 0.005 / 85.8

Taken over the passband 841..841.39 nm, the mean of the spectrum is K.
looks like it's 86.5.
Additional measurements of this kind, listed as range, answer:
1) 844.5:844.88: 84.7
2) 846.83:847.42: 103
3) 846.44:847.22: 137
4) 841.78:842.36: 85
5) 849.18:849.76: 79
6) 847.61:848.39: 85.8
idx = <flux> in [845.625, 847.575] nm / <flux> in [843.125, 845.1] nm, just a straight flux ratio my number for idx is 1.28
